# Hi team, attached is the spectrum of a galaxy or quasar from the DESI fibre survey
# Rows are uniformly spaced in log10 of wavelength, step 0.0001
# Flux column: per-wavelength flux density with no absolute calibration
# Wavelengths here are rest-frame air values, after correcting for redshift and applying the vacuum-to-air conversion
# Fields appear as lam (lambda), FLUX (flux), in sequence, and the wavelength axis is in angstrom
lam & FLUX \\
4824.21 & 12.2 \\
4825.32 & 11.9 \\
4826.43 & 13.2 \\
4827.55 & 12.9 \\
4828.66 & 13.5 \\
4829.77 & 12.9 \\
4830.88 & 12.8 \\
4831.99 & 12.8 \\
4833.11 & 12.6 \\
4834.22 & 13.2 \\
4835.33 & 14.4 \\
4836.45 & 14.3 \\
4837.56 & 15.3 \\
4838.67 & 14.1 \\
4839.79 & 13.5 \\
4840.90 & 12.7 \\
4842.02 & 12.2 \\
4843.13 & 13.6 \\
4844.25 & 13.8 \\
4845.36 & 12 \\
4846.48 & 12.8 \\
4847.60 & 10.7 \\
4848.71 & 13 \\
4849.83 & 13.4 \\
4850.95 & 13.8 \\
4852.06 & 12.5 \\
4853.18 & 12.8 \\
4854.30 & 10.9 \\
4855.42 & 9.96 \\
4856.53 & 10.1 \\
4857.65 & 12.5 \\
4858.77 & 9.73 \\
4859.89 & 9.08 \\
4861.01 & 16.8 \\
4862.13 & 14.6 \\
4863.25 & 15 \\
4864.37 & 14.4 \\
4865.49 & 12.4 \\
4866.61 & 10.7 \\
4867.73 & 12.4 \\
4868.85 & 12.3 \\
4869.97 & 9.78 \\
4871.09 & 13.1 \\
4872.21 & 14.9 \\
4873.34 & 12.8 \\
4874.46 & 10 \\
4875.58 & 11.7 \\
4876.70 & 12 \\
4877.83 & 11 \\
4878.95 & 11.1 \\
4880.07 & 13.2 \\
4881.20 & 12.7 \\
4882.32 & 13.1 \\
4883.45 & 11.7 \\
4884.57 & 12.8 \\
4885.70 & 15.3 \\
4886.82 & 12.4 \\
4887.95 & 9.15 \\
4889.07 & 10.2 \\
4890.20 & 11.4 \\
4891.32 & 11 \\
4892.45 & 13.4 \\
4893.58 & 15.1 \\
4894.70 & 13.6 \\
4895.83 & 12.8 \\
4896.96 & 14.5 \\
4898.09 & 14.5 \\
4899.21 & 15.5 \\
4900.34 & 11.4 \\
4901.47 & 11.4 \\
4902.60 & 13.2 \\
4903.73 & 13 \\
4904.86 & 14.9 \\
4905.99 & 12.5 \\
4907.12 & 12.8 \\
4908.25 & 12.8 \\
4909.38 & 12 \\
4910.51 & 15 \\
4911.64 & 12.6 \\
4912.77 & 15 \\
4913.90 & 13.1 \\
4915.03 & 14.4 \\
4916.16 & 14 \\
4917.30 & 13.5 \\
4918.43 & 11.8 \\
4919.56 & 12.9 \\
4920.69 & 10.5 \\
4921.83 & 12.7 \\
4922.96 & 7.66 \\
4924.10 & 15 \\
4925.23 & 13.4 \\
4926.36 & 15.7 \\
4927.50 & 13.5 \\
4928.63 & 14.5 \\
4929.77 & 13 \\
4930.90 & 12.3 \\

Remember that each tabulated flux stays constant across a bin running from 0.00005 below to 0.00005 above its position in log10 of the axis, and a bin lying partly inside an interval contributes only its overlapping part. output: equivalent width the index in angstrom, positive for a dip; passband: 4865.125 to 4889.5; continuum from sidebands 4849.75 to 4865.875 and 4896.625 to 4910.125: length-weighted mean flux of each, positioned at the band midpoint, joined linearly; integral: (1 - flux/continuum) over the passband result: 1.5 angstrom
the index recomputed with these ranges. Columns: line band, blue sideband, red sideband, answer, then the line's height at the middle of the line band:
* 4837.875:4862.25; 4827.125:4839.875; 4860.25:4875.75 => 1.41 angstrom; 13.2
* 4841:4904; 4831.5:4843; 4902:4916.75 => 4.72 angstrom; 13.5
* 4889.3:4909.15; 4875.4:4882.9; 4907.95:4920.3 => -0.41 angstrom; 12.8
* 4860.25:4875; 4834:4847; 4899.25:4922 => 0.40 angstrom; 13.3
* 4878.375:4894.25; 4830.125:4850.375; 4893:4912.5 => 1.21 angstrom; 13.3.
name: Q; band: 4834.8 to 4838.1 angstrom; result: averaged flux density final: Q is 14.7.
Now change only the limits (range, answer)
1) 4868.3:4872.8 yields 12.5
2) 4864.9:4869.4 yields 12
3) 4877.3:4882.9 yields 12.2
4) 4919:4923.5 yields 11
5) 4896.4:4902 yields 13.5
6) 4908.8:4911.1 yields 13.5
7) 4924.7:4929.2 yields 14.3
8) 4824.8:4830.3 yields 12.9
